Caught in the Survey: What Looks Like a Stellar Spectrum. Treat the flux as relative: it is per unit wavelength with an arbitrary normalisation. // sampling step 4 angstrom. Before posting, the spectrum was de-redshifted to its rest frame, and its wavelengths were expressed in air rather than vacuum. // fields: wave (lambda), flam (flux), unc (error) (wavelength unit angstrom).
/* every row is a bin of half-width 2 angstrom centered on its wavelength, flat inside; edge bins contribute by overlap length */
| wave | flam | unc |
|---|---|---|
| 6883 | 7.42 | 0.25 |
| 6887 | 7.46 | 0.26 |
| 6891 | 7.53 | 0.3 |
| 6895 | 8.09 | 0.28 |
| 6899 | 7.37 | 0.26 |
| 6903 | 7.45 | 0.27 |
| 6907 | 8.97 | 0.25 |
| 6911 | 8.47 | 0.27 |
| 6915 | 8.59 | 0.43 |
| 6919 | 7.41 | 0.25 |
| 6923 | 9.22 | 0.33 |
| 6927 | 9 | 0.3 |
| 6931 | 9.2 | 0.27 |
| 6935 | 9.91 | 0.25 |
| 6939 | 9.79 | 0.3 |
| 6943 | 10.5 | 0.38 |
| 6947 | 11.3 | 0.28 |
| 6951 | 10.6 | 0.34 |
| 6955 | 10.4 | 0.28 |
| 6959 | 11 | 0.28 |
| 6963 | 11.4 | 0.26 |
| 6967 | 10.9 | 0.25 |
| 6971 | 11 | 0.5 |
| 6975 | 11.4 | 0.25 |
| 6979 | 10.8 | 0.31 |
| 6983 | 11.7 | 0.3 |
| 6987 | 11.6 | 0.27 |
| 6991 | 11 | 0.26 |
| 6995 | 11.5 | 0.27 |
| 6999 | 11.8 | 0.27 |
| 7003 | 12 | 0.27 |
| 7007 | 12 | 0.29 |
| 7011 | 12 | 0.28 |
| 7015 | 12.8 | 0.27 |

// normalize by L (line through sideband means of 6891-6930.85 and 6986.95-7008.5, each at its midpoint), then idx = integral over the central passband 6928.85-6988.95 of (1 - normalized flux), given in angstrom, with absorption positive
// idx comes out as -3.7 angstrom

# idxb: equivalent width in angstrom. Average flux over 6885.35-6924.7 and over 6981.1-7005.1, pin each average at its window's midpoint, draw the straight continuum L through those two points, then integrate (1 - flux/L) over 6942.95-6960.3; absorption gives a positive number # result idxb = -1.50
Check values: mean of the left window 8.05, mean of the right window 11.6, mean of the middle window 10.8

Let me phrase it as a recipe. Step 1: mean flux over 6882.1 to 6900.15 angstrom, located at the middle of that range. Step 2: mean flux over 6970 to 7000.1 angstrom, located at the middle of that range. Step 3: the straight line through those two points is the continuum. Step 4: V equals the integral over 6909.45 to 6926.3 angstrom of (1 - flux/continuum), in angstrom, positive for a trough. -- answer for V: 0.4 angstrom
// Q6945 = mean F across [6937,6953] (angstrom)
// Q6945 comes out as 10.5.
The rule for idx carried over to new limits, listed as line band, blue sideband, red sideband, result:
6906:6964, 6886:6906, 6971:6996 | -2.5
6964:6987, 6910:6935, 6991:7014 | -0.9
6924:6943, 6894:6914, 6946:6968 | 0.2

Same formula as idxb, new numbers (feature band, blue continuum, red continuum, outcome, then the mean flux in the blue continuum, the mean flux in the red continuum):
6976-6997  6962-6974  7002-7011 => 0.38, 11.1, 12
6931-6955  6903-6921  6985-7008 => -2.06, 8.26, 11.6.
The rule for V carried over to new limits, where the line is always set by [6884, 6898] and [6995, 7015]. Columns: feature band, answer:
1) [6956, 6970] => -0.9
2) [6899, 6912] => 0.1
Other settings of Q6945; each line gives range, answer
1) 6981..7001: 11.5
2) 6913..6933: 8.68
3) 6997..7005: 11.9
